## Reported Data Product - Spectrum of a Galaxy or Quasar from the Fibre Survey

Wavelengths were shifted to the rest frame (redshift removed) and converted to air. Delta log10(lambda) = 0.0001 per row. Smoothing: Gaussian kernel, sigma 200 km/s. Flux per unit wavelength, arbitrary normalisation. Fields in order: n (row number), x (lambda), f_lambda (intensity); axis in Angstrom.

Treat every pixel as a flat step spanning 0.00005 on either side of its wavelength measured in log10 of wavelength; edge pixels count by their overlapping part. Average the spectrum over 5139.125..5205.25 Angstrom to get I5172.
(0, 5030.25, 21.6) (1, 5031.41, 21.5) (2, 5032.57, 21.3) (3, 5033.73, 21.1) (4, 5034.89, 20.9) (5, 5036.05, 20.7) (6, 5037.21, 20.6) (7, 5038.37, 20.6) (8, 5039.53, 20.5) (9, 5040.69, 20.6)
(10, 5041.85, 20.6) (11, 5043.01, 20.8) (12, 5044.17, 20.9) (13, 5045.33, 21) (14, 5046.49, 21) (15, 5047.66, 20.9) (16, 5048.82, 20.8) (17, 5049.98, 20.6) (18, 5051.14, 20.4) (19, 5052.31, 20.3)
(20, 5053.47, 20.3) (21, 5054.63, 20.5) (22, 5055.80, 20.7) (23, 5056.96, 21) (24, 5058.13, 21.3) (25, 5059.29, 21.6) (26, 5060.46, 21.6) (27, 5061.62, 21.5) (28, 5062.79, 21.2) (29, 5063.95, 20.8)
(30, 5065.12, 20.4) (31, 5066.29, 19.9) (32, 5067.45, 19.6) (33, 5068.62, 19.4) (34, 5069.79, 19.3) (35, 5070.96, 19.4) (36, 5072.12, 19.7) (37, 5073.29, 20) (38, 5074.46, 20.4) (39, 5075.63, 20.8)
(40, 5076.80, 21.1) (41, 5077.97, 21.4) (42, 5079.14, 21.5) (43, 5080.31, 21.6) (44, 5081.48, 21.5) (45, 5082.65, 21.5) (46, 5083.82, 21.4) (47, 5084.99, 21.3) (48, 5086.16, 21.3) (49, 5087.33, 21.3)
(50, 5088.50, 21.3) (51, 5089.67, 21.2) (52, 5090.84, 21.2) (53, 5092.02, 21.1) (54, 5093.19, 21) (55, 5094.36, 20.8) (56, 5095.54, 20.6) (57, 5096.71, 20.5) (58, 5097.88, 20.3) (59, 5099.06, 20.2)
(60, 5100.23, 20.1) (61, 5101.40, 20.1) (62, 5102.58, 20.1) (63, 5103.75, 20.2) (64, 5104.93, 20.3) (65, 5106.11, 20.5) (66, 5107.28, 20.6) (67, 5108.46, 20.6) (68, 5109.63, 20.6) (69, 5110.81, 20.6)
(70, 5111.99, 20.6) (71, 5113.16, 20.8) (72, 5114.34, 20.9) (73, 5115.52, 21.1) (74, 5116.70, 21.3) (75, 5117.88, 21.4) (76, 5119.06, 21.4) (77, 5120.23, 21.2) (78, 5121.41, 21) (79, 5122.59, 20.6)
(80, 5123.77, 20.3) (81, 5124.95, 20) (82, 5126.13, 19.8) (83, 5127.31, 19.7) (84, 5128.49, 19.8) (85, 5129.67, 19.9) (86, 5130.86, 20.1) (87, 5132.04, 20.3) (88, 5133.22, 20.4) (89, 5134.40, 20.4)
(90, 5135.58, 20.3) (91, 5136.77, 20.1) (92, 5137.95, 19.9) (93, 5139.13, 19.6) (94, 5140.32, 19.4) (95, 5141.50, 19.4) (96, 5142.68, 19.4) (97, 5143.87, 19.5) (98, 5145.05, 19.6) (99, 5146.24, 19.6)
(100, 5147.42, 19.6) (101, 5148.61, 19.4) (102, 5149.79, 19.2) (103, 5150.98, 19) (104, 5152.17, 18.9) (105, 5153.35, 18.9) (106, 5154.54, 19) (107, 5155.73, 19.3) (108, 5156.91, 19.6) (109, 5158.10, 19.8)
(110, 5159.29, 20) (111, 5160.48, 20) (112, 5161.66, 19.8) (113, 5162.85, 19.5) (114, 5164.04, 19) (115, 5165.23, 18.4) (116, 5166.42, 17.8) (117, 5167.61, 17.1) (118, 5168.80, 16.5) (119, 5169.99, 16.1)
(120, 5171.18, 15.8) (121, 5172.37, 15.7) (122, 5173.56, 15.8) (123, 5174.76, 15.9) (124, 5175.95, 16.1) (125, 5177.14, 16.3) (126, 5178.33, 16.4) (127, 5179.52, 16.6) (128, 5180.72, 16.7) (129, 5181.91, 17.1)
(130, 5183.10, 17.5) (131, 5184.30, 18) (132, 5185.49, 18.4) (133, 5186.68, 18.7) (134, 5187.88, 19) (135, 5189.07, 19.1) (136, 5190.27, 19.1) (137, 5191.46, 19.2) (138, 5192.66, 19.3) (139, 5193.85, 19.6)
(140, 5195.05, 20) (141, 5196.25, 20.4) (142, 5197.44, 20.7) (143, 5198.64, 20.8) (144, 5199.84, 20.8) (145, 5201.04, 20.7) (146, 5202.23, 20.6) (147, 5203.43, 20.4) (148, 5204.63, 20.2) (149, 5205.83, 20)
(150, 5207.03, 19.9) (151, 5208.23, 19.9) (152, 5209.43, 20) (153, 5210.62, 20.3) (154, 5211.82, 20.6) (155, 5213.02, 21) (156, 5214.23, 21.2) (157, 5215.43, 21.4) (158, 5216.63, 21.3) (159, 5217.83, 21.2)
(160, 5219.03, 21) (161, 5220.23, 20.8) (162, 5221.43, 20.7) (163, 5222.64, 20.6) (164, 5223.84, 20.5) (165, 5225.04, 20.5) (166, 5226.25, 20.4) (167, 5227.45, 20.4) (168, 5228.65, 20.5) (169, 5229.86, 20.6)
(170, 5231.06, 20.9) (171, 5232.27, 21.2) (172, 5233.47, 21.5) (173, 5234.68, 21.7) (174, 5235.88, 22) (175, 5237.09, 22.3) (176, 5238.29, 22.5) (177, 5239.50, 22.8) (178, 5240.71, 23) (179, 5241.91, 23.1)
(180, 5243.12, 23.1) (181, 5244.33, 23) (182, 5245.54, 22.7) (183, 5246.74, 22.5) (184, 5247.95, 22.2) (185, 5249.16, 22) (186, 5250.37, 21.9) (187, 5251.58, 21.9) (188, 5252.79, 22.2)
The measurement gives 18.7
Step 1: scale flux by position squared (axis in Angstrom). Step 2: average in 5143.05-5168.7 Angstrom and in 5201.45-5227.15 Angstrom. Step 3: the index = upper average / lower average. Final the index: 1.10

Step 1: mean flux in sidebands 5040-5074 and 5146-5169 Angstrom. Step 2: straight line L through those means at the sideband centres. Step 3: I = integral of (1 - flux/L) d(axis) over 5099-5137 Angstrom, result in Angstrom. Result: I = -1.60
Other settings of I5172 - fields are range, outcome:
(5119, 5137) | 20.3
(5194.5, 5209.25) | 20.3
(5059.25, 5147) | 20.5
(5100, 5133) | 20.5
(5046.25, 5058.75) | 20.7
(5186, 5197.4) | 19.4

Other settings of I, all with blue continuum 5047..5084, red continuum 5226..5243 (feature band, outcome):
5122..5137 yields 0.67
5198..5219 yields 0.91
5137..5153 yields 1.31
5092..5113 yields 0.44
